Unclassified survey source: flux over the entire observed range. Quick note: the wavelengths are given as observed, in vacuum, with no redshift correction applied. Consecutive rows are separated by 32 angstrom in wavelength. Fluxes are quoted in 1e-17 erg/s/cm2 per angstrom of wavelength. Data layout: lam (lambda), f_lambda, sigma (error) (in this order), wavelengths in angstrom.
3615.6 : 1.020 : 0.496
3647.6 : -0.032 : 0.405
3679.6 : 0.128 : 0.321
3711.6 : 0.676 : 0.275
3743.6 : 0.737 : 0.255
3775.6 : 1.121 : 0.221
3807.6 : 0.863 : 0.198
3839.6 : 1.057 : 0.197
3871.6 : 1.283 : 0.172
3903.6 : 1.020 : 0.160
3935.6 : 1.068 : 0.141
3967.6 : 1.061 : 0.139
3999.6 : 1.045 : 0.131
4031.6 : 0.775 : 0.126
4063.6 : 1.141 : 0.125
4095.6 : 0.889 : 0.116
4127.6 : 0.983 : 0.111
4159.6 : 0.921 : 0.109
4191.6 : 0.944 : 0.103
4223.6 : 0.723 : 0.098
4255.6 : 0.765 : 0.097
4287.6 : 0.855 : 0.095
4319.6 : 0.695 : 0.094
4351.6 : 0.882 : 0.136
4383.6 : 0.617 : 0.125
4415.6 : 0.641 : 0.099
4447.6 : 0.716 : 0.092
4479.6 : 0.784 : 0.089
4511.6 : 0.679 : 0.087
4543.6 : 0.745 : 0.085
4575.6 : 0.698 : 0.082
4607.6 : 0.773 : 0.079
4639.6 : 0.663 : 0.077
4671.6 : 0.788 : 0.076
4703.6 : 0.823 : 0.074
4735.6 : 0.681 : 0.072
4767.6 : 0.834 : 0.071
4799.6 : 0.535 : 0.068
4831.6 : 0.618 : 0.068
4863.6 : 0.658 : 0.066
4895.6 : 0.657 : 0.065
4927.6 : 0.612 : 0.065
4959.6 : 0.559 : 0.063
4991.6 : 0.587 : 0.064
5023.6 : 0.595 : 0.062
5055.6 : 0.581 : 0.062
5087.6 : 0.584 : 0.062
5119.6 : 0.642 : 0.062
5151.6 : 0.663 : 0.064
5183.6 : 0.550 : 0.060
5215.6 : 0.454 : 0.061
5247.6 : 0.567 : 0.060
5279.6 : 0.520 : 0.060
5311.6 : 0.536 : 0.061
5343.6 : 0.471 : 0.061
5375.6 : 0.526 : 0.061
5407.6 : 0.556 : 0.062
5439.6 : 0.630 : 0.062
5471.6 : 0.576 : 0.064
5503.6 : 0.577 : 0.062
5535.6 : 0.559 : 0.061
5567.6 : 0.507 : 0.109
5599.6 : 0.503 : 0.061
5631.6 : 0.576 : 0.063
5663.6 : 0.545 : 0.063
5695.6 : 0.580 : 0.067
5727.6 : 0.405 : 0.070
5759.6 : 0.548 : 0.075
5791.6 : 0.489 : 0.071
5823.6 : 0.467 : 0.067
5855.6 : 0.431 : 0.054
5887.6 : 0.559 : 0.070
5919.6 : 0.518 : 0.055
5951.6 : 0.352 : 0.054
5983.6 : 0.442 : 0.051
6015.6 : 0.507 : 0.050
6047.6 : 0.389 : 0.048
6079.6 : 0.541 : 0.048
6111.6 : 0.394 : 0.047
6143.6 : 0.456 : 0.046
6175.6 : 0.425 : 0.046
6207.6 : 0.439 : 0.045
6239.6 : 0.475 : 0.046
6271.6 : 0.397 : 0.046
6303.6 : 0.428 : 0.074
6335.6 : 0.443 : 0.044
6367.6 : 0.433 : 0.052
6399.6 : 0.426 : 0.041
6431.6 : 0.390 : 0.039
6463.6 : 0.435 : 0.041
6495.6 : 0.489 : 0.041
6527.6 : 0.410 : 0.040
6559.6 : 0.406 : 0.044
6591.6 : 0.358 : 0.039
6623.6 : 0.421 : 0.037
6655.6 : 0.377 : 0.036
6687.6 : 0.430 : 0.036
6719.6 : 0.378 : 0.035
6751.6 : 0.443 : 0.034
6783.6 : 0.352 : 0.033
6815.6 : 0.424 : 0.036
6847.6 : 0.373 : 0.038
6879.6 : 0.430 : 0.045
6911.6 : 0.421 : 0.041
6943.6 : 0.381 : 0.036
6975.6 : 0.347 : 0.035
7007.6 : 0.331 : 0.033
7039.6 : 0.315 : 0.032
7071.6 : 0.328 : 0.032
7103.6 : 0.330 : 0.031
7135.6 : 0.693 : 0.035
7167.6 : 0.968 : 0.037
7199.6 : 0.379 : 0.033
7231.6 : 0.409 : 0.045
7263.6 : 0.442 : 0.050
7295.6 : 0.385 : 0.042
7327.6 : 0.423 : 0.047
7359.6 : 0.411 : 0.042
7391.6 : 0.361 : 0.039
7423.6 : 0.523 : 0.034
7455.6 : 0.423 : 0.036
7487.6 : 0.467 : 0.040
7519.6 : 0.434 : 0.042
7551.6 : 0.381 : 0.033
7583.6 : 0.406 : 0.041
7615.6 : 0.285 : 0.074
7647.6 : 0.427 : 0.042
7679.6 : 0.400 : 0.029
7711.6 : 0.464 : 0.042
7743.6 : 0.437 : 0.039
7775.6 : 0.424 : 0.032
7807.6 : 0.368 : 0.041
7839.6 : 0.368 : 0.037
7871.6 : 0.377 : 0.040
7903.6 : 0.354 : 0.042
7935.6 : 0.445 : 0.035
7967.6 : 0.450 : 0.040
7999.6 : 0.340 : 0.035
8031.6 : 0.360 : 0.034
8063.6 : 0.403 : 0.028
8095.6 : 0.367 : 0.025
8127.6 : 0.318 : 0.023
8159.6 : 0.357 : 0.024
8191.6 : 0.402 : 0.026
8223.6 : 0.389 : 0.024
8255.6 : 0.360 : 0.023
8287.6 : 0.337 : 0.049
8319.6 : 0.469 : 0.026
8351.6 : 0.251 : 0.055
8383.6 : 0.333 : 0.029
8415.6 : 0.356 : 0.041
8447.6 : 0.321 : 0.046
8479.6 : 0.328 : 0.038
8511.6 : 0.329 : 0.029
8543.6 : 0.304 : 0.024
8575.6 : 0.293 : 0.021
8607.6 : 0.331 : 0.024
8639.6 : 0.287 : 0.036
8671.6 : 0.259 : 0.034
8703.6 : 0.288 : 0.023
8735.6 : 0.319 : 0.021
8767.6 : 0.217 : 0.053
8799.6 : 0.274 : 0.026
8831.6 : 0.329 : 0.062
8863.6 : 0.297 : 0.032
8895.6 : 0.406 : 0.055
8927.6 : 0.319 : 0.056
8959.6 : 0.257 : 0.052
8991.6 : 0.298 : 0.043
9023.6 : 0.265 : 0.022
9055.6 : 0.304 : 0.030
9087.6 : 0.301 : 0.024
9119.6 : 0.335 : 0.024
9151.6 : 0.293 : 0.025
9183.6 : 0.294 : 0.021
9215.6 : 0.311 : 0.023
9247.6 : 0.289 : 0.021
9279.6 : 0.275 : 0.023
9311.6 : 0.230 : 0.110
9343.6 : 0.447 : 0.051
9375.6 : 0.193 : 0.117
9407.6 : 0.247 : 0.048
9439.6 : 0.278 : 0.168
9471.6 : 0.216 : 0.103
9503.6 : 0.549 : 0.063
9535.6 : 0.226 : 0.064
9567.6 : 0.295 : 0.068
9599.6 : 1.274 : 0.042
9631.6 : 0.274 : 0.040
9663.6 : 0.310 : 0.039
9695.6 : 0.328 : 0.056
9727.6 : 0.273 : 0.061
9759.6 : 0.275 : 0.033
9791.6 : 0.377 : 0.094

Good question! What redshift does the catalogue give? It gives 0.92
